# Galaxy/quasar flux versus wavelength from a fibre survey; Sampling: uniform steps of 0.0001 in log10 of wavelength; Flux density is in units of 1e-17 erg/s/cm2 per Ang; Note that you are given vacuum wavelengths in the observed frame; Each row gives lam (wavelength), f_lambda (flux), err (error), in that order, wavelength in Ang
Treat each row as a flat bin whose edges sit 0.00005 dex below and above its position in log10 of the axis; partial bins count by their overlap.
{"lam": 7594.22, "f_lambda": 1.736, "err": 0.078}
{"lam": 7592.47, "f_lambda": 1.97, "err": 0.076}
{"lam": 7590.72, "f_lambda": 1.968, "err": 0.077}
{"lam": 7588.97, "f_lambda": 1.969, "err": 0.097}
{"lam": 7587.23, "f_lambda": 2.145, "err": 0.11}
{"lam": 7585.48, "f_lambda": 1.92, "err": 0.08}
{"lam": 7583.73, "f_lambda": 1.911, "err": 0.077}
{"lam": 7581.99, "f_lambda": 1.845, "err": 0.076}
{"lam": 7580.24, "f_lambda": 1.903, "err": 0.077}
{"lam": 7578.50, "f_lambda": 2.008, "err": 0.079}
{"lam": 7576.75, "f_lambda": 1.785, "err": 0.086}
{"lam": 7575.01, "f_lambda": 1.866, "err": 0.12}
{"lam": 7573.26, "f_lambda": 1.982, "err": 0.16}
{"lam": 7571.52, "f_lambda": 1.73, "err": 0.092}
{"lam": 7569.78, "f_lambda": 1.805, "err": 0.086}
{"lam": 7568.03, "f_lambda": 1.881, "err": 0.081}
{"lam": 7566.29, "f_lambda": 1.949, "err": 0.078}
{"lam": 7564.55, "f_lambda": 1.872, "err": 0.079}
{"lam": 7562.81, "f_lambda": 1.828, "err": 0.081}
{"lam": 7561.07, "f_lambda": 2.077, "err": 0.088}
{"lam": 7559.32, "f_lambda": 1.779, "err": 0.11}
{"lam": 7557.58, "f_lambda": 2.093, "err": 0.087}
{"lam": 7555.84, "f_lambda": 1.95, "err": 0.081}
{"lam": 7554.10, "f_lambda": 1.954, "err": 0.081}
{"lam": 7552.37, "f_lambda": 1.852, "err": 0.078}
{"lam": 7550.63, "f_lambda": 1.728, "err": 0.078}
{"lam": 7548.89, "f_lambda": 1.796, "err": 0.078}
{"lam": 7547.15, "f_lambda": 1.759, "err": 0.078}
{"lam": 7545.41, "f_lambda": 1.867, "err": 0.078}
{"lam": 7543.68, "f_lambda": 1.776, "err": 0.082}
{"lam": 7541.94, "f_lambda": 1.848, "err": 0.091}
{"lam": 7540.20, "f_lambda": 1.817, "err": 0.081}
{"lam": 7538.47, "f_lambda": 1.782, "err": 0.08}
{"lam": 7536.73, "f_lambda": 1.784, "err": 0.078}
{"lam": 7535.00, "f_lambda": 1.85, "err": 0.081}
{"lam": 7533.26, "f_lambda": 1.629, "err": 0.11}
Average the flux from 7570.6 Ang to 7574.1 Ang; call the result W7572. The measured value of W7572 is 1.86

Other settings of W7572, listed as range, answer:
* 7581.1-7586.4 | 1.89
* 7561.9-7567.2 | 1.89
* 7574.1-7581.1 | 1.89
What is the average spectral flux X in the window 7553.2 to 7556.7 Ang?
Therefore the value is 1.96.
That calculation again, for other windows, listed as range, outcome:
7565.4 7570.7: 1.88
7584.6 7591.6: 2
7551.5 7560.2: 1.93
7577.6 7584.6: 1.92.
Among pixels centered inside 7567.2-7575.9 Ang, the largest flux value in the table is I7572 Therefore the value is 1.982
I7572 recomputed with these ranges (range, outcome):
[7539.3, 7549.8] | 1.867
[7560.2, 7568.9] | 2.077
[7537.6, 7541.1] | 1.817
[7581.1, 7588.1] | 2.145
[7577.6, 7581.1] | 2.008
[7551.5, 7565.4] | 2.093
